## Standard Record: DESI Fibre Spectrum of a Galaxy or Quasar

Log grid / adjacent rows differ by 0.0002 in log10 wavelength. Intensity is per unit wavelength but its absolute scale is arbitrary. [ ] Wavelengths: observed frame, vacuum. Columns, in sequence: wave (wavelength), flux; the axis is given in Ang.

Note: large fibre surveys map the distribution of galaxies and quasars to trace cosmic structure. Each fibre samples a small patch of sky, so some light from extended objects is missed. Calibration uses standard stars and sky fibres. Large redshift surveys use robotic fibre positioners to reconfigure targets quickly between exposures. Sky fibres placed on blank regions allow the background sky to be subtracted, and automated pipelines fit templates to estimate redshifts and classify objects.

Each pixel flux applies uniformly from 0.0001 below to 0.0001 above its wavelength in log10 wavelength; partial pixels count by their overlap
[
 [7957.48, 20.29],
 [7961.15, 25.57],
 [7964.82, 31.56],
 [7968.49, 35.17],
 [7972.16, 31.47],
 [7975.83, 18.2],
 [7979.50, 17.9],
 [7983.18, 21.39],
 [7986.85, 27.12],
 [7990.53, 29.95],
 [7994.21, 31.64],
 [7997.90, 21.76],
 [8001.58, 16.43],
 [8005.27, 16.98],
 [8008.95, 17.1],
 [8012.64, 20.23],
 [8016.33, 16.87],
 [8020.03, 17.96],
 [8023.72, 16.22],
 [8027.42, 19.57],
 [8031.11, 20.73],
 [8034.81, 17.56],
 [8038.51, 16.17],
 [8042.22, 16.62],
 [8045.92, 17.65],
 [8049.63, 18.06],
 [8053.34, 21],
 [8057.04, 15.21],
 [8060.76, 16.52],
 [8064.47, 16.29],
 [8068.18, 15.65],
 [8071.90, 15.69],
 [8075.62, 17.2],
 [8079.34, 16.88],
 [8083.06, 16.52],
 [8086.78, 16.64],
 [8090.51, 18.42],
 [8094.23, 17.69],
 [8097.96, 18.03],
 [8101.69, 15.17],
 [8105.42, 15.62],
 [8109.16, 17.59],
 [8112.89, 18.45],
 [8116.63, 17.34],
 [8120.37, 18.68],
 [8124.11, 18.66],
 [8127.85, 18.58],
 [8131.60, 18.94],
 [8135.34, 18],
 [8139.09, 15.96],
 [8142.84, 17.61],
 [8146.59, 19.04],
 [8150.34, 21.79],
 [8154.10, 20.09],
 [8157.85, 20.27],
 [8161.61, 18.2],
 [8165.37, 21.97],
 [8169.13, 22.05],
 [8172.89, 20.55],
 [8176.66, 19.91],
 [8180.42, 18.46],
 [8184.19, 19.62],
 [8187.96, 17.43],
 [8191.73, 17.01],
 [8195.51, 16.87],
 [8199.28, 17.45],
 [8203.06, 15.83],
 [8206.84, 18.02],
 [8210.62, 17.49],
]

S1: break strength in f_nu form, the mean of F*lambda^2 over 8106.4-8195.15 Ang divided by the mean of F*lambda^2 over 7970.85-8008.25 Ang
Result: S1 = 0.86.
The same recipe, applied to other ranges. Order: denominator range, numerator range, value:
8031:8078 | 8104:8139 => 1.06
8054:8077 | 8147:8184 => 1.27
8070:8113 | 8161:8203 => 1.14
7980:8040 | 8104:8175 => 0.96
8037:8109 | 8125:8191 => 1.16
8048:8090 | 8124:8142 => 1.08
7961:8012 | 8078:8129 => 0.74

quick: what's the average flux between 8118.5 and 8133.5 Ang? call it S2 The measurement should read 18.7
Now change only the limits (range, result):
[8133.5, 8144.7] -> 17.2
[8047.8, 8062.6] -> 17.7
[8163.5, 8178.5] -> 21.1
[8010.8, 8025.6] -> 17.8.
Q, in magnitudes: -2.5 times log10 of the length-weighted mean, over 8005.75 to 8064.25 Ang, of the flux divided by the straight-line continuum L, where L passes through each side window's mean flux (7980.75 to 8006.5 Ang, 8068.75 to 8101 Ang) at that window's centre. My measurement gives 0.16 mag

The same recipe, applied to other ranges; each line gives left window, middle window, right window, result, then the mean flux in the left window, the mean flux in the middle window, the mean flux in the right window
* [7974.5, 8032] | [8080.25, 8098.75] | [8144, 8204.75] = 0.15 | 20.6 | 17.4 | 19.1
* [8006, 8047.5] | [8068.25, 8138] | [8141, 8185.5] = 0.10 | 17.9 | 17.4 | 20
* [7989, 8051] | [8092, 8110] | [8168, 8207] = 0.13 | 19.5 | 16.8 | 18.4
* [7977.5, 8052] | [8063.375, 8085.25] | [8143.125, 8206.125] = 0.19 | 19.9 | 16.4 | 19.1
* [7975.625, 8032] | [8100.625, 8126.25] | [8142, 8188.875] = 0.16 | 20.7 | 17.4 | 19.9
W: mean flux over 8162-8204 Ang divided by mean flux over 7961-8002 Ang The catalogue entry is 0.73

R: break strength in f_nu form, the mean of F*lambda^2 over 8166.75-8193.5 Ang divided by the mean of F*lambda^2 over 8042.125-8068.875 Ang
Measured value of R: 1.16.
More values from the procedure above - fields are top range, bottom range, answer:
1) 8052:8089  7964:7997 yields 0.64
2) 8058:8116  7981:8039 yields 0.83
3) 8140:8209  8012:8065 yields 1.10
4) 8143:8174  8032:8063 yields 1.20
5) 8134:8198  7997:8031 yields 1.09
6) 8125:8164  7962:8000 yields 0.74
